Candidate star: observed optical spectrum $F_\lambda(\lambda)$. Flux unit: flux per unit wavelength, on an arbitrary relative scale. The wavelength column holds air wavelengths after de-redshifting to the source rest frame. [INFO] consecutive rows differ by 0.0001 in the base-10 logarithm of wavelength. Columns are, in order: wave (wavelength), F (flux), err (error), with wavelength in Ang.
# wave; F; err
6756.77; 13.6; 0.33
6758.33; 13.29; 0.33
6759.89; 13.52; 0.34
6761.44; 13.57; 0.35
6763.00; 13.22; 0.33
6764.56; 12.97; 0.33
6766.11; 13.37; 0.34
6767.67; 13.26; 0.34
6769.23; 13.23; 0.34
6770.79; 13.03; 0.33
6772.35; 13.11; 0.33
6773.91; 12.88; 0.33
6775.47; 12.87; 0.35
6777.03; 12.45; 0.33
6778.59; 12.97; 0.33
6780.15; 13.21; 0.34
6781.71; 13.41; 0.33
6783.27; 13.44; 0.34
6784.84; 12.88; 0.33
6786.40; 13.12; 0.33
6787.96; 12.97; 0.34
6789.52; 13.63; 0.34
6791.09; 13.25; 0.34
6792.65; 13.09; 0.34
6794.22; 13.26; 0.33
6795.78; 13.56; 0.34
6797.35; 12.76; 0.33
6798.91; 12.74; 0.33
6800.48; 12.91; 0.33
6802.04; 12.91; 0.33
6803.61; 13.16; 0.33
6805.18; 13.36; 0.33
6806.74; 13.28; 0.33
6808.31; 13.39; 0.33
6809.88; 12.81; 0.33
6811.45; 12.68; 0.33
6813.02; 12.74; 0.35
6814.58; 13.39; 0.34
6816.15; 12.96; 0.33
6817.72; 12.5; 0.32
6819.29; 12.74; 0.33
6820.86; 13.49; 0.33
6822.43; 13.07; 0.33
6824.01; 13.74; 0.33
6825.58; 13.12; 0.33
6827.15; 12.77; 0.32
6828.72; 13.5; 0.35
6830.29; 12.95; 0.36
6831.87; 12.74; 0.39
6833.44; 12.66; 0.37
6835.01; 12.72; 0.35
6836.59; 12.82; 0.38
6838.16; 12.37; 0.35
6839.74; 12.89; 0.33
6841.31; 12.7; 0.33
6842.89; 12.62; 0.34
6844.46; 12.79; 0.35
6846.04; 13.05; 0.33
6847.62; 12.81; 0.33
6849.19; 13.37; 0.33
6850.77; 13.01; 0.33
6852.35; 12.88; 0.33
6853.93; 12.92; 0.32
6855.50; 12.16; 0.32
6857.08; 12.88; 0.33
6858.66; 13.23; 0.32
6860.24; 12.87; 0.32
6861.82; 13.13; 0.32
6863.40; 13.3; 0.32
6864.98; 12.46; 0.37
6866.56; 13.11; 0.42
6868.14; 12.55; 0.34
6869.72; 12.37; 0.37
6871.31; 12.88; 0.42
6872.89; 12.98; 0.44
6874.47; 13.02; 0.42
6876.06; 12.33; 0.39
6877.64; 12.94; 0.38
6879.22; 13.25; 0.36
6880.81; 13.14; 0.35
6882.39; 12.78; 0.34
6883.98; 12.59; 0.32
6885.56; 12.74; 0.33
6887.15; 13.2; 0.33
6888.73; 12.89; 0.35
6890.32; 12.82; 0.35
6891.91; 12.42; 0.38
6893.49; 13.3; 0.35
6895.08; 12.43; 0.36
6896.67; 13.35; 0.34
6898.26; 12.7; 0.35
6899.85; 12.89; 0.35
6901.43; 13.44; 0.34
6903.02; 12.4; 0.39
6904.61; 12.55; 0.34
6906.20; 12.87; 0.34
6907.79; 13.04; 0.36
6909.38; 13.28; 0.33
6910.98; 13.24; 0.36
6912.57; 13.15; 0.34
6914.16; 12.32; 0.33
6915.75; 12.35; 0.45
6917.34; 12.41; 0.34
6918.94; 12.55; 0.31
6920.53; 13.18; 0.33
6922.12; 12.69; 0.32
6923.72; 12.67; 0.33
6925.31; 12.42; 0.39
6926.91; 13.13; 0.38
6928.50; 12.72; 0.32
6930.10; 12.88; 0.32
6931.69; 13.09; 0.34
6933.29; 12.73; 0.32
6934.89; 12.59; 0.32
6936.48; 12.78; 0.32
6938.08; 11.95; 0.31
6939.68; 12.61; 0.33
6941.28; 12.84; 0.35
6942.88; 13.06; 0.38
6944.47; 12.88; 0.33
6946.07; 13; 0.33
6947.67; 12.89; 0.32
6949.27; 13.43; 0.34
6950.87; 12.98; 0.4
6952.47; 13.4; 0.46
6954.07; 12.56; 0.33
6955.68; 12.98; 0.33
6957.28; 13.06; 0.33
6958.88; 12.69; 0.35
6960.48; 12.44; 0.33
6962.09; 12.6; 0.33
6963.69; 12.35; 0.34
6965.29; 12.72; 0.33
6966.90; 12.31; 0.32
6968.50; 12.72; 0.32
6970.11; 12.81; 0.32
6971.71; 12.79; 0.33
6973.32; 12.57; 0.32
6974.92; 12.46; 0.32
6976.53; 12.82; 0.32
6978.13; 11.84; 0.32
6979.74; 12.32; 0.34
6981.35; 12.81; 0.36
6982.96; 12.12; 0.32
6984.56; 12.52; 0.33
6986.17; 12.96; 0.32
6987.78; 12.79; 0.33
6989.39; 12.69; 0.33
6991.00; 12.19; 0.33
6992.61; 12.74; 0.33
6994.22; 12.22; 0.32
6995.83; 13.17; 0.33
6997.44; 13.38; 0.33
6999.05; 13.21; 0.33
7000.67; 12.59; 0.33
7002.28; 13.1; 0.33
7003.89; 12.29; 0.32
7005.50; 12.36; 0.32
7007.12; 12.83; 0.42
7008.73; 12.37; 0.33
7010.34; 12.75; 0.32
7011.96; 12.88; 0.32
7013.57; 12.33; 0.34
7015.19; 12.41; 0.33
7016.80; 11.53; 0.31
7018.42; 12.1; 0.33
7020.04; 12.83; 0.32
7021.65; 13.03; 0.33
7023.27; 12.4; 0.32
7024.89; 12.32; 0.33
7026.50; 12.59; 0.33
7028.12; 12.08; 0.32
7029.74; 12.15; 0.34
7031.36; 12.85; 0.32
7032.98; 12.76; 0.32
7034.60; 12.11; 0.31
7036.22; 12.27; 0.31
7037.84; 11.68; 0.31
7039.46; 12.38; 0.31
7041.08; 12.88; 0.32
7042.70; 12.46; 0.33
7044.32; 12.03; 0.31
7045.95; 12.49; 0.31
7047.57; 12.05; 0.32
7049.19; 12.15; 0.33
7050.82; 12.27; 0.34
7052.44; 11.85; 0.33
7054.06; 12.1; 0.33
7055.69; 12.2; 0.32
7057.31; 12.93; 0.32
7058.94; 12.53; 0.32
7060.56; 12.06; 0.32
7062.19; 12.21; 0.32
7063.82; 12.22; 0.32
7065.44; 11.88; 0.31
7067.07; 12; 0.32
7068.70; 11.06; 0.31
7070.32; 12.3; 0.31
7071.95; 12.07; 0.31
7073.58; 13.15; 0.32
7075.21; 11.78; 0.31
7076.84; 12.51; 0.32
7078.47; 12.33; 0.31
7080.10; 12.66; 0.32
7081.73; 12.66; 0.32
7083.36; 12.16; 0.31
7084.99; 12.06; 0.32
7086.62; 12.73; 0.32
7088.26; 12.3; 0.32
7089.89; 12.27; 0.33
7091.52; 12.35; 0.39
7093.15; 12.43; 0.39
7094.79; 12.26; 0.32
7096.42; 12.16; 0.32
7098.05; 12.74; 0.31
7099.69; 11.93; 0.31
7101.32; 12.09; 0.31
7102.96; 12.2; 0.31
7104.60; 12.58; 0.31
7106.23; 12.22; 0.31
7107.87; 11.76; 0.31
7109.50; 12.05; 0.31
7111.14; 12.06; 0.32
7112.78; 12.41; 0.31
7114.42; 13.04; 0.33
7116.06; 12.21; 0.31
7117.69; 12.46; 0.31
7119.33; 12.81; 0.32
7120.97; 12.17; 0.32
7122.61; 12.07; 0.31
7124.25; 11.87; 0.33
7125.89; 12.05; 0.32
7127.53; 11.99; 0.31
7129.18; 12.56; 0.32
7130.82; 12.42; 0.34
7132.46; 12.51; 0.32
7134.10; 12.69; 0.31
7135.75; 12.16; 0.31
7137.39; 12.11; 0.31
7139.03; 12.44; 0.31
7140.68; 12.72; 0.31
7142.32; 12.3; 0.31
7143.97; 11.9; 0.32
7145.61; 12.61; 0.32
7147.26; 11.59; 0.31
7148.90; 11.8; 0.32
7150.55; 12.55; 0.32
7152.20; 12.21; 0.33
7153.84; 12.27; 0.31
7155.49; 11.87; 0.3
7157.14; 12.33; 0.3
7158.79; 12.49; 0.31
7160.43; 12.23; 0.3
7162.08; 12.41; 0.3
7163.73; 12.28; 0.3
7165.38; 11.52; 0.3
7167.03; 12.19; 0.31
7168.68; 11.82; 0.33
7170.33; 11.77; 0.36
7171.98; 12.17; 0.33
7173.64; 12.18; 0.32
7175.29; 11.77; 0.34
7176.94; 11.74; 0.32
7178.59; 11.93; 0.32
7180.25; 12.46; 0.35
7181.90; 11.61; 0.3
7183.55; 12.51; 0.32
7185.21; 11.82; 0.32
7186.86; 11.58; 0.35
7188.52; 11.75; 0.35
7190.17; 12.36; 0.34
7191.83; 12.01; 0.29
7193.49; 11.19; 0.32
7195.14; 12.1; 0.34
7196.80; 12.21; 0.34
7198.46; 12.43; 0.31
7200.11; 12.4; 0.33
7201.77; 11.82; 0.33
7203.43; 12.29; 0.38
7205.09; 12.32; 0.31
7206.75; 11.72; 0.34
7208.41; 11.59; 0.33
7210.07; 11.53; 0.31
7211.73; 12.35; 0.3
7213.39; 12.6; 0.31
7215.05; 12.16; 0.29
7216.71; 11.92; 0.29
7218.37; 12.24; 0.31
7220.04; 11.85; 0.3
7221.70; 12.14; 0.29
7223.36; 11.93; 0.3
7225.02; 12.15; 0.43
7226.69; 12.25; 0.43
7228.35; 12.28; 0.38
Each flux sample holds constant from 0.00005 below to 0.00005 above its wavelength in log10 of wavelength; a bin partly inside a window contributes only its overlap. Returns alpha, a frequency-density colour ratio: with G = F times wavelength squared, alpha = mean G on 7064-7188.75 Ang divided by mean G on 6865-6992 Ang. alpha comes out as 1.01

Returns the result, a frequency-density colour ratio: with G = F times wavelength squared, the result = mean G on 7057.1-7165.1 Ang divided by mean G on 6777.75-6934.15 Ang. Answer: 1.02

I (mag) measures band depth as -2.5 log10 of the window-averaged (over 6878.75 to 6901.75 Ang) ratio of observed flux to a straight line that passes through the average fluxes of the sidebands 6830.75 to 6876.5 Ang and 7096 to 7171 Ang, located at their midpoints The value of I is -0.01 mag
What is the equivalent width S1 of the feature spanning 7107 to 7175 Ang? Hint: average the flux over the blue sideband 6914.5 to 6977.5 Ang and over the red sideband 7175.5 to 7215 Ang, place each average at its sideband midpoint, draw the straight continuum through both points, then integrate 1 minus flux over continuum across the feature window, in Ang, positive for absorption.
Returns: -0.2 Ang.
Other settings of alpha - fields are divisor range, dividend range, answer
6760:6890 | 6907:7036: 1.02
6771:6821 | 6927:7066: 1.02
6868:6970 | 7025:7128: 1.00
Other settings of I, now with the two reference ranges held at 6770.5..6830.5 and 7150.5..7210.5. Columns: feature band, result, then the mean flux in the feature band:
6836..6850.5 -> 0.01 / 12.8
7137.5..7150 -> -0.01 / 12.2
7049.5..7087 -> 0.01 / 12.2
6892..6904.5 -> -0.01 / 12.9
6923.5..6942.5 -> 0.00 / 12.7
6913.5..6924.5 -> 0.01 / 12.6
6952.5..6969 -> 0.00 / 12.7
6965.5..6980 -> 0.01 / 12.5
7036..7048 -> 0.01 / 12.3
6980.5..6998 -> -0.01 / 12.7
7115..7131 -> -0.01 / 12.3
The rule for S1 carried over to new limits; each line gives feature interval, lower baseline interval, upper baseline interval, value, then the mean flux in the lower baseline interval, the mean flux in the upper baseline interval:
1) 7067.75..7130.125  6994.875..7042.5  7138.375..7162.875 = 0.4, 12.5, 12.2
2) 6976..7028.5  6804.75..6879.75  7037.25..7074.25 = -0.7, 12.9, 12.2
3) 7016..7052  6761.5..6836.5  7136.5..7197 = 0.3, 13.1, 12.1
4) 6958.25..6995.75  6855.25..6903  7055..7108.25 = 0.1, 12.9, 12.3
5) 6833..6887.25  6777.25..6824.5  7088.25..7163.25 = 0.5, 13.1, 12.3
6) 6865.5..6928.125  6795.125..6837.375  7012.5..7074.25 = -0.4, 13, 12.3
